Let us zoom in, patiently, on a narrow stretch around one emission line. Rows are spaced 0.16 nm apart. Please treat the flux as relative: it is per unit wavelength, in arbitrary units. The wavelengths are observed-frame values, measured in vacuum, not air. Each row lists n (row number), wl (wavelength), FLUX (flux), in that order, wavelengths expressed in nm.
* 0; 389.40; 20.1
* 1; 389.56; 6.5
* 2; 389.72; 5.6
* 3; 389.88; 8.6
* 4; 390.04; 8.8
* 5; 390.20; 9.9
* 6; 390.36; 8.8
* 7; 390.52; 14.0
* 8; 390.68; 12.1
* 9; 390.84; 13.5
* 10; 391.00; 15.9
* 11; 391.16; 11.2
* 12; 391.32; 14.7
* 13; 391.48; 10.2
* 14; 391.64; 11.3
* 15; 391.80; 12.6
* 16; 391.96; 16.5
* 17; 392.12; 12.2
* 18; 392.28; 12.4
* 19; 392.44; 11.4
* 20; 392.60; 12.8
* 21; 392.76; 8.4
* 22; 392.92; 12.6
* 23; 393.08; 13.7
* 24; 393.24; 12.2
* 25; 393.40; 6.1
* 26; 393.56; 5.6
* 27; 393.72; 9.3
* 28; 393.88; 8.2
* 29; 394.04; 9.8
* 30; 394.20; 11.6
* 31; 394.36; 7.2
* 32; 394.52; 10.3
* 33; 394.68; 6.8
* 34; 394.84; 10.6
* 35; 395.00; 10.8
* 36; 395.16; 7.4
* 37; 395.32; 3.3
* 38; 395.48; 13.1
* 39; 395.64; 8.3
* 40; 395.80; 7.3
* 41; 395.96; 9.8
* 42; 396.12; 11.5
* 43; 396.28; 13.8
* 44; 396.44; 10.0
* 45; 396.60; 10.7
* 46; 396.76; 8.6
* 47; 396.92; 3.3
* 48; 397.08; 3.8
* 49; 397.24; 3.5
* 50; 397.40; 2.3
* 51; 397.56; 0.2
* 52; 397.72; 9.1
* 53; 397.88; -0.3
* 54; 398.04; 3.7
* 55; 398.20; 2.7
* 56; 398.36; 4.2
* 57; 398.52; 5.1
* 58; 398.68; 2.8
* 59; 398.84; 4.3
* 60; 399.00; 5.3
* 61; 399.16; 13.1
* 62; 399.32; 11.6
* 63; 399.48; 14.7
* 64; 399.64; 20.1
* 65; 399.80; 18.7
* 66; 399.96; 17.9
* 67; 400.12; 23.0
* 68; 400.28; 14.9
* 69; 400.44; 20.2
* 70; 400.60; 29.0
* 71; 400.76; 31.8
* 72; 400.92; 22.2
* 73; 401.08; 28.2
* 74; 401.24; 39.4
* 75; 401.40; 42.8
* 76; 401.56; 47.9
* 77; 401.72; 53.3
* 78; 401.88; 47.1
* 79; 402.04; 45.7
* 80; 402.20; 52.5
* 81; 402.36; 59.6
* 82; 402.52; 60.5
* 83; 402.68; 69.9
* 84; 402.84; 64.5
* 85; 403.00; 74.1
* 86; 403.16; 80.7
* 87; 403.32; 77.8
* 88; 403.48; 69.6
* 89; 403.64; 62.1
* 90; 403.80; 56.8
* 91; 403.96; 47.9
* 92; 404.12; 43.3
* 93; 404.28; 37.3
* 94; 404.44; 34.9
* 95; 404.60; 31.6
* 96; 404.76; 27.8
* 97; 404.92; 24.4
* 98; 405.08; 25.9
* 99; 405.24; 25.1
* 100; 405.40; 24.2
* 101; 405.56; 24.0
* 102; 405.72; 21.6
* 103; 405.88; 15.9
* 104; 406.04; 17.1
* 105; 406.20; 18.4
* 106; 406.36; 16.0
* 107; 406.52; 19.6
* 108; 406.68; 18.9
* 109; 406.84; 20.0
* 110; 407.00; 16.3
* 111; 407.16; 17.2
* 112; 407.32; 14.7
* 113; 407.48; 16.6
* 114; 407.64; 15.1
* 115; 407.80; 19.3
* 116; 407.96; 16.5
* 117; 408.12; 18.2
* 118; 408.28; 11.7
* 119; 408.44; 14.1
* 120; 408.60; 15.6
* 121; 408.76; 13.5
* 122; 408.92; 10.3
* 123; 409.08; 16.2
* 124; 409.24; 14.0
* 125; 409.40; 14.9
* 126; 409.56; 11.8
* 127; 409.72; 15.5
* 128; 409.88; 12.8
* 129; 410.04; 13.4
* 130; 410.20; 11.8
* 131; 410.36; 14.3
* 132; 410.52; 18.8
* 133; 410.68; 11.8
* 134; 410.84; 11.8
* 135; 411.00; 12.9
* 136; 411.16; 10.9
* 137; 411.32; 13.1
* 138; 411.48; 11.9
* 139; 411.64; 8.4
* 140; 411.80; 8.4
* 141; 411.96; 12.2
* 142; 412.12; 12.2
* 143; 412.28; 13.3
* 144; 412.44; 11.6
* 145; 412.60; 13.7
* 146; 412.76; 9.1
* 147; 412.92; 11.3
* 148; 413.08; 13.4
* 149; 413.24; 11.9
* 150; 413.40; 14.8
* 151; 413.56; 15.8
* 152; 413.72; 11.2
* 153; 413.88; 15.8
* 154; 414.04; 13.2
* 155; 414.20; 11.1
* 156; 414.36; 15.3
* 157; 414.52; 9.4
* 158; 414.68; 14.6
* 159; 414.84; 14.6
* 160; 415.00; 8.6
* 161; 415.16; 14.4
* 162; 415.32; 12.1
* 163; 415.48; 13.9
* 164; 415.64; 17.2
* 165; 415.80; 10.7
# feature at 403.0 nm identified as C IV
